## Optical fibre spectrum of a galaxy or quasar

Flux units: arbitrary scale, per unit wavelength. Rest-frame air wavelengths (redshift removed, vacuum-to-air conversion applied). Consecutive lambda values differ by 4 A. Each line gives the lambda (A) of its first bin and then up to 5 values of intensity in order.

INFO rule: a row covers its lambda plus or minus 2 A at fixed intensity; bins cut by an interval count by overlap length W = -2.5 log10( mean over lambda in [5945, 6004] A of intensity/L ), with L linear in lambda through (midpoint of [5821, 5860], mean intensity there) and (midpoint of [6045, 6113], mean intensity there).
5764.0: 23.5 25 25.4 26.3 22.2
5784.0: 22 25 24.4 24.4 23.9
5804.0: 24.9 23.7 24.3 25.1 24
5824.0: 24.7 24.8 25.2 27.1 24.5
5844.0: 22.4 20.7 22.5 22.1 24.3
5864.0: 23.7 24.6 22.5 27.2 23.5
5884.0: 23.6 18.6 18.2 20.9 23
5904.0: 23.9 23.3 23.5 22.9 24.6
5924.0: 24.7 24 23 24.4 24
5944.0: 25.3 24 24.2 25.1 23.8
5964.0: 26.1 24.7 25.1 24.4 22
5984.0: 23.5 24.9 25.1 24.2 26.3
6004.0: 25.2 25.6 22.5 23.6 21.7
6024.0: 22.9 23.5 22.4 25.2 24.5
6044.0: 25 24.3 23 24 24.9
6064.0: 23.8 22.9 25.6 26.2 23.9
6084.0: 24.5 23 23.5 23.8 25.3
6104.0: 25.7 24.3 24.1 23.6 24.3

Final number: -0.02 mag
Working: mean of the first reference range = 23.8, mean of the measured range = 24.6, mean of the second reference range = 24.3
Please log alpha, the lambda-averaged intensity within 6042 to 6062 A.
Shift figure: 24.2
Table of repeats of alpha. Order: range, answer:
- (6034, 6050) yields 24.8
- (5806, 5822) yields 24.3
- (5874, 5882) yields 25.4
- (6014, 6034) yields 22.8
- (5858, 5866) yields 24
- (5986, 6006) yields 25.1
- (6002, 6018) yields 24.2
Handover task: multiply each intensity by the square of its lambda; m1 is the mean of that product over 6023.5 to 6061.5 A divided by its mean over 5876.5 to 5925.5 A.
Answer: 1.1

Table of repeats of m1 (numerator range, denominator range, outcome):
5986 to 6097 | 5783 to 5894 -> 1.09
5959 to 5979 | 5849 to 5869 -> 1.10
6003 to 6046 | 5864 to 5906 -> 1.10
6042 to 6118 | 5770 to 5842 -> 1.08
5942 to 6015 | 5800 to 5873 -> 1.07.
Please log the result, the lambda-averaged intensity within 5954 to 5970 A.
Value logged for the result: 24.9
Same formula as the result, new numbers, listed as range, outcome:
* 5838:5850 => 22.5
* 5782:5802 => 23.9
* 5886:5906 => 20.9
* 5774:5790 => 23.9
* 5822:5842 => 25.3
